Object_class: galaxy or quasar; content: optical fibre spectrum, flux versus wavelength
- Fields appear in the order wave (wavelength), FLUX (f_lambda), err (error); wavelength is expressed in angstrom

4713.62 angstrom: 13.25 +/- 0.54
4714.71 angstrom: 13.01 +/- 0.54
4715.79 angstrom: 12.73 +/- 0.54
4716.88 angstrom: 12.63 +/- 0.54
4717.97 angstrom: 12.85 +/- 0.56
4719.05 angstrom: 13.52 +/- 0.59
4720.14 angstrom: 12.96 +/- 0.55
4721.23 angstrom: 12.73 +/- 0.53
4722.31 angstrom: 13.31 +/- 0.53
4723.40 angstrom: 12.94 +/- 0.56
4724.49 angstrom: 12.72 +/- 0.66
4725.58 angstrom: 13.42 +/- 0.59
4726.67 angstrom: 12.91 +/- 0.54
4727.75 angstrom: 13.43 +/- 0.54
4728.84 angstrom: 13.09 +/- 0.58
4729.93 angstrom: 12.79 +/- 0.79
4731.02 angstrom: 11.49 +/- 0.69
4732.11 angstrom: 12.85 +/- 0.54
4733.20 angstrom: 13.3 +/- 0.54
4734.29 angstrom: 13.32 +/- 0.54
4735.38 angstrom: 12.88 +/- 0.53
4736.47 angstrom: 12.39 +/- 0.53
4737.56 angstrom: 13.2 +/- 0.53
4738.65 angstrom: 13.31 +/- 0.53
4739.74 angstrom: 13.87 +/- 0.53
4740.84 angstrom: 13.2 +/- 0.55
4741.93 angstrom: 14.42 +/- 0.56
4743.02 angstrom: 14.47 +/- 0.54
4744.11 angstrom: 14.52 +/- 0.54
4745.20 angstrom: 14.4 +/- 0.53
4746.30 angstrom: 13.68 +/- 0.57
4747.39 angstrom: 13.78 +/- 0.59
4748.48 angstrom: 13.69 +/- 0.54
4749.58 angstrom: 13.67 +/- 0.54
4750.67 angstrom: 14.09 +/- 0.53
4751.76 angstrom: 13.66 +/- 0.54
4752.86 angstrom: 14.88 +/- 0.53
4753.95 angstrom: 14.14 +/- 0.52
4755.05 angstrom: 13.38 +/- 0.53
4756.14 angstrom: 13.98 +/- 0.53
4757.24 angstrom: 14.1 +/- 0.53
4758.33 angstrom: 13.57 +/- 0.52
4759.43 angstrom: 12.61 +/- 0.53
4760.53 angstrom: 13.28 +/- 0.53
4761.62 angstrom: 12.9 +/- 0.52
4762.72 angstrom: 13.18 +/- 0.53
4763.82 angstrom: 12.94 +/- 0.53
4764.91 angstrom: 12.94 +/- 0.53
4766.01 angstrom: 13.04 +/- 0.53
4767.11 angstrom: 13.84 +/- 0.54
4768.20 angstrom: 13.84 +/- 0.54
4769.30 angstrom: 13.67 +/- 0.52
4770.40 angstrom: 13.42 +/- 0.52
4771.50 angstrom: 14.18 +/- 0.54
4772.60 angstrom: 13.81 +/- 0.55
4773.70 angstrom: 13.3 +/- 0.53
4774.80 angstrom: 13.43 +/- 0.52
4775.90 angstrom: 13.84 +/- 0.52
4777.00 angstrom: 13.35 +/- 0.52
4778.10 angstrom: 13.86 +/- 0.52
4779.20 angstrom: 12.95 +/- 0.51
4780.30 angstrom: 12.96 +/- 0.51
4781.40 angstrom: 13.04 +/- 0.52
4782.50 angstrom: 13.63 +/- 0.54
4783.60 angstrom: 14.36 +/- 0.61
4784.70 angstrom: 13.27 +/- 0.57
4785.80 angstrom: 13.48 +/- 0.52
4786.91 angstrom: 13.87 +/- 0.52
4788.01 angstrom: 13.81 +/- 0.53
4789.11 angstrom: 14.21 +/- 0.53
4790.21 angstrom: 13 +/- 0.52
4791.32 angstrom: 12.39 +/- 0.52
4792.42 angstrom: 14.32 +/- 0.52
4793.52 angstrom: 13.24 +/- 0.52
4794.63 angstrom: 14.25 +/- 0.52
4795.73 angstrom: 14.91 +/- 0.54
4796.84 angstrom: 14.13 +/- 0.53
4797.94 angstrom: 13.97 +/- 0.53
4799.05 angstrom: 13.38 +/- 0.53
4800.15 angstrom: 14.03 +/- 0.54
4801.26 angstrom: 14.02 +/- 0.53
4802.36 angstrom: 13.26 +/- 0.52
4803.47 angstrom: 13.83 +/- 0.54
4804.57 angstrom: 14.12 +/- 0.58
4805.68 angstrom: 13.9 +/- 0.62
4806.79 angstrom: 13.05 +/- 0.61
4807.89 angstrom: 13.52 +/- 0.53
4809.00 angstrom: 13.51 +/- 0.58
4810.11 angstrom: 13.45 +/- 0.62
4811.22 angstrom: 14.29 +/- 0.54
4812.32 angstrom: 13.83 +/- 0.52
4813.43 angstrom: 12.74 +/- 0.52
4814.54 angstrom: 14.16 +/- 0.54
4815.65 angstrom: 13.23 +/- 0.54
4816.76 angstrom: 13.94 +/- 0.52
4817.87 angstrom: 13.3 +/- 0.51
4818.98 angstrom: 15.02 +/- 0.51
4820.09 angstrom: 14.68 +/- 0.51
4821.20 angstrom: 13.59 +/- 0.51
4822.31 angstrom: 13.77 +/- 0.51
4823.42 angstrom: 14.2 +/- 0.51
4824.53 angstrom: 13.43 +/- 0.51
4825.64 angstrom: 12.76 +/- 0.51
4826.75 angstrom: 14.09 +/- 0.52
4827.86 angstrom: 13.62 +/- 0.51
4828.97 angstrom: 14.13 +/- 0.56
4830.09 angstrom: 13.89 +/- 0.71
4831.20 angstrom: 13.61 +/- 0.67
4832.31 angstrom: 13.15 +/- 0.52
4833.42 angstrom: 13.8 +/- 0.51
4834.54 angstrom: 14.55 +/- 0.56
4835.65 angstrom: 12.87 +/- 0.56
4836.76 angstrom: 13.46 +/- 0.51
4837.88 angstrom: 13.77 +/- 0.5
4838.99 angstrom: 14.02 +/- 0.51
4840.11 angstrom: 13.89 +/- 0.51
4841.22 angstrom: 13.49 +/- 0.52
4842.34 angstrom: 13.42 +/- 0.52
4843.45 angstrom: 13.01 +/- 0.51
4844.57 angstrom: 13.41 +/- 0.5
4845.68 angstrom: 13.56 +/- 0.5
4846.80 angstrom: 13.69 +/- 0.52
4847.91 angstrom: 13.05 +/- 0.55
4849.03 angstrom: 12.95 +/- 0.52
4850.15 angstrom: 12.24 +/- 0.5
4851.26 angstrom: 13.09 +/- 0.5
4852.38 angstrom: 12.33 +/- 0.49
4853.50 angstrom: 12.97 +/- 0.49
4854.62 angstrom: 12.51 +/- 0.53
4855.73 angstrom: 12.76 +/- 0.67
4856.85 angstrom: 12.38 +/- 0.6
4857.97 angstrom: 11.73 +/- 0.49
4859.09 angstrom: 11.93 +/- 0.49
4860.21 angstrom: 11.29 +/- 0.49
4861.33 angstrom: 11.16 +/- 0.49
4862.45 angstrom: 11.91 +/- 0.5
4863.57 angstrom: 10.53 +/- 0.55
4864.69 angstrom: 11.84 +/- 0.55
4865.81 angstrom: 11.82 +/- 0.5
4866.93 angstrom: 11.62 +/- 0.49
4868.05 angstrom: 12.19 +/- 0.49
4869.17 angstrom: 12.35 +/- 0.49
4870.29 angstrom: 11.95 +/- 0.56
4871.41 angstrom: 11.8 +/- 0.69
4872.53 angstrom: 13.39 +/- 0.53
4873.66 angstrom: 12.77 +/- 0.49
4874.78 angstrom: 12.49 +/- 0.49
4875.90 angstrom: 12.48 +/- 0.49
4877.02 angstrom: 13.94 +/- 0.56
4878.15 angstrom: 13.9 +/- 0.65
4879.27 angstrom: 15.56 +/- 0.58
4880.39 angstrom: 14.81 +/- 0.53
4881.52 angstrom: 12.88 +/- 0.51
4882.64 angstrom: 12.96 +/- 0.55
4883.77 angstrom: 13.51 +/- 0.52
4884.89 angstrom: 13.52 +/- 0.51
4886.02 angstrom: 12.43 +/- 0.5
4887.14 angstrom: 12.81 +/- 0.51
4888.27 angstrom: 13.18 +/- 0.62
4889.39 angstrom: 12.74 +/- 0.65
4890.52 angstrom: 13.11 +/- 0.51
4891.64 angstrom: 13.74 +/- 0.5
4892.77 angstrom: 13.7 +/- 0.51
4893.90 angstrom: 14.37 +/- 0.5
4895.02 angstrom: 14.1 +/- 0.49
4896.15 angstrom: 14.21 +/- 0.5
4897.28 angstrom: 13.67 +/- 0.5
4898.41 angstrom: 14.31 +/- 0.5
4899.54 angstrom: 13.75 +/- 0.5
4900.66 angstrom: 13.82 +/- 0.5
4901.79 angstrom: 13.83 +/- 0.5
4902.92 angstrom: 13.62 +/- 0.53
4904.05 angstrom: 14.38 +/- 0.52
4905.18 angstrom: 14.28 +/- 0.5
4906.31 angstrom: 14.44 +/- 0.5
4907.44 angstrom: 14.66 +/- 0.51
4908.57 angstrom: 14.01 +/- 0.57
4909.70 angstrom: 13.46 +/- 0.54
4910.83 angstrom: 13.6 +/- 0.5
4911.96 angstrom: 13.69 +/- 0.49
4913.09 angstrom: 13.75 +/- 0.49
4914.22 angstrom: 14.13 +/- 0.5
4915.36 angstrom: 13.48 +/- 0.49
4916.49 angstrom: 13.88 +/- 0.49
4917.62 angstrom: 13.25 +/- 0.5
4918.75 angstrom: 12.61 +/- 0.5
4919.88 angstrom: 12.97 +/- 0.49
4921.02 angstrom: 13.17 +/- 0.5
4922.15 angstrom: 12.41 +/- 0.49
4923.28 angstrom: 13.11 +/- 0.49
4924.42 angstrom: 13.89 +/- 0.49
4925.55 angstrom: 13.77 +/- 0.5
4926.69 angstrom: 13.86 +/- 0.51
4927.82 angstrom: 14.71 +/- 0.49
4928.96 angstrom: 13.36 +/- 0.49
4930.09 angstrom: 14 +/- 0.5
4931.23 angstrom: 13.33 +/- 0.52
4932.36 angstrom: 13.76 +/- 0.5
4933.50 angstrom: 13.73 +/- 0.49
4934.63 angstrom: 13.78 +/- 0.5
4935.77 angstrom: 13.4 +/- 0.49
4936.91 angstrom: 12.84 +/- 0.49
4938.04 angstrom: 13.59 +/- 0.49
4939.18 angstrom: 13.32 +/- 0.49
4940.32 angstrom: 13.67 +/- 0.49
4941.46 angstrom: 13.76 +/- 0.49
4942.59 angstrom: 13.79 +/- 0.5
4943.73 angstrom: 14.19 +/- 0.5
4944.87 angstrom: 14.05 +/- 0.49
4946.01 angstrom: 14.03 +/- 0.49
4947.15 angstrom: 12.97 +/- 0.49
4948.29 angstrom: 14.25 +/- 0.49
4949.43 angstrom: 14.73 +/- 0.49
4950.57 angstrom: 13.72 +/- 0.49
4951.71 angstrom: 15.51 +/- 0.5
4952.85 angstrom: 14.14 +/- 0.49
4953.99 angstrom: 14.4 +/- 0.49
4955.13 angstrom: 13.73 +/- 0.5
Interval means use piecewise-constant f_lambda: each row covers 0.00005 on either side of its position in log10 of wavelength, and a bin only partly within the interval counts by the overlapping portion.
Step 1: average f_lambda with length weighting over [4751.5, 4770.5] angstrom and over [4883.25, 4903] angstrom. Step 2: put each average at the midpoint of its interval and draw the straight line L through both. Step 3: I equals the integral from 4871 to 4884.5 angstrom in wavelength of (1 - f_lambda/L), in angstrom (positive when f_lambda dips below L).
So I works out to 0.18 angstrom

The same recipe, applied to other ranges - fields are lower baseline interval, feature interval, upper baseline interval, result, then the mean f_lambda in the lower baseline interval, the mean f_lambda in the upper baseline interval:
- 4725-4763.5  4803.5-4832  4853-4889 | -1.71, 13.5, 12.6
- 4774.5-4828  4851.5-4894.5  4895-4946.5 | 3.09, 13.7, 13.7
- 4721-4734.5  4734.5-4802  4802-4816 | -1.82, 12.9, 13.6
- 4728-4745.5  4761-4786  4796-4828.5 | 0.18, 13.3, 13.8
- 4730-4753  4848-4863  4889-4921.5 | 1.55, 13.5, 13.8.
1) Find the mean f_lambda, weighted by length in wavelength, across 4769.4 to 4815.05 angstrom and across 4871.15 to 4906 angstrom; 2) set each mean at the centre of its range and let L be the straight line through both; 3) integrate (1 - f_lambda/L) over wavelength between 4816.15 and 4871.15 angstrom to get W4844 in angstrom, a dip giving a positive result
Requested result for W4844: 2.4 angstrom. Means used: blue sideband 13.7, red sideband 13.6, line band 13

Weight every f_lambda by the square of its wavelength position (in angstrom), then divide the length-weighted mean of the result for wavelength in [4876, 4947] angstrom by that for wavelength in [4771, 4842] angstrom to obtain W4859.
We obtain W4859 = 1.0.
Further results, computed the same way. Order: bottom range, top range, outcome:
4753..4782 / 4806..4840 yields 1.04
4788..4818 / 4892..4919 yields 1.06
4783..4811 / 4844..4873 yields 0.92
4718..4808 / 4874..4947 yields 1.07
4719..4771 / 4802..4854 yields 1.05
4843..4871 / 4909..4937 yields 1.13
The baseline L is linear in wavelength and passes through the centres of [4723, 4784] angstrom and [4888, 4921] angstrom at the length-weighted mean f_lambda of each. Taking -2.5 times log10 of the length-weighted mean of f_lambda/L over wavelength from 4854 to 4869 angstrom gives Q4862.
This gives 0.16 mag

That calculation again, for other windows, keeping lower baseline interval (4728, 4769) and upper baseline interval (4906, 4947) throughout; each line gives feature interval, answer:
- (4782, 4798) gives -0.02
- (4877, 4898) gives 0.00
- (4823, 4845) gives -0.01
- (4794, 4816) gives -0.02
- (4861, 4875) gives 0.14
